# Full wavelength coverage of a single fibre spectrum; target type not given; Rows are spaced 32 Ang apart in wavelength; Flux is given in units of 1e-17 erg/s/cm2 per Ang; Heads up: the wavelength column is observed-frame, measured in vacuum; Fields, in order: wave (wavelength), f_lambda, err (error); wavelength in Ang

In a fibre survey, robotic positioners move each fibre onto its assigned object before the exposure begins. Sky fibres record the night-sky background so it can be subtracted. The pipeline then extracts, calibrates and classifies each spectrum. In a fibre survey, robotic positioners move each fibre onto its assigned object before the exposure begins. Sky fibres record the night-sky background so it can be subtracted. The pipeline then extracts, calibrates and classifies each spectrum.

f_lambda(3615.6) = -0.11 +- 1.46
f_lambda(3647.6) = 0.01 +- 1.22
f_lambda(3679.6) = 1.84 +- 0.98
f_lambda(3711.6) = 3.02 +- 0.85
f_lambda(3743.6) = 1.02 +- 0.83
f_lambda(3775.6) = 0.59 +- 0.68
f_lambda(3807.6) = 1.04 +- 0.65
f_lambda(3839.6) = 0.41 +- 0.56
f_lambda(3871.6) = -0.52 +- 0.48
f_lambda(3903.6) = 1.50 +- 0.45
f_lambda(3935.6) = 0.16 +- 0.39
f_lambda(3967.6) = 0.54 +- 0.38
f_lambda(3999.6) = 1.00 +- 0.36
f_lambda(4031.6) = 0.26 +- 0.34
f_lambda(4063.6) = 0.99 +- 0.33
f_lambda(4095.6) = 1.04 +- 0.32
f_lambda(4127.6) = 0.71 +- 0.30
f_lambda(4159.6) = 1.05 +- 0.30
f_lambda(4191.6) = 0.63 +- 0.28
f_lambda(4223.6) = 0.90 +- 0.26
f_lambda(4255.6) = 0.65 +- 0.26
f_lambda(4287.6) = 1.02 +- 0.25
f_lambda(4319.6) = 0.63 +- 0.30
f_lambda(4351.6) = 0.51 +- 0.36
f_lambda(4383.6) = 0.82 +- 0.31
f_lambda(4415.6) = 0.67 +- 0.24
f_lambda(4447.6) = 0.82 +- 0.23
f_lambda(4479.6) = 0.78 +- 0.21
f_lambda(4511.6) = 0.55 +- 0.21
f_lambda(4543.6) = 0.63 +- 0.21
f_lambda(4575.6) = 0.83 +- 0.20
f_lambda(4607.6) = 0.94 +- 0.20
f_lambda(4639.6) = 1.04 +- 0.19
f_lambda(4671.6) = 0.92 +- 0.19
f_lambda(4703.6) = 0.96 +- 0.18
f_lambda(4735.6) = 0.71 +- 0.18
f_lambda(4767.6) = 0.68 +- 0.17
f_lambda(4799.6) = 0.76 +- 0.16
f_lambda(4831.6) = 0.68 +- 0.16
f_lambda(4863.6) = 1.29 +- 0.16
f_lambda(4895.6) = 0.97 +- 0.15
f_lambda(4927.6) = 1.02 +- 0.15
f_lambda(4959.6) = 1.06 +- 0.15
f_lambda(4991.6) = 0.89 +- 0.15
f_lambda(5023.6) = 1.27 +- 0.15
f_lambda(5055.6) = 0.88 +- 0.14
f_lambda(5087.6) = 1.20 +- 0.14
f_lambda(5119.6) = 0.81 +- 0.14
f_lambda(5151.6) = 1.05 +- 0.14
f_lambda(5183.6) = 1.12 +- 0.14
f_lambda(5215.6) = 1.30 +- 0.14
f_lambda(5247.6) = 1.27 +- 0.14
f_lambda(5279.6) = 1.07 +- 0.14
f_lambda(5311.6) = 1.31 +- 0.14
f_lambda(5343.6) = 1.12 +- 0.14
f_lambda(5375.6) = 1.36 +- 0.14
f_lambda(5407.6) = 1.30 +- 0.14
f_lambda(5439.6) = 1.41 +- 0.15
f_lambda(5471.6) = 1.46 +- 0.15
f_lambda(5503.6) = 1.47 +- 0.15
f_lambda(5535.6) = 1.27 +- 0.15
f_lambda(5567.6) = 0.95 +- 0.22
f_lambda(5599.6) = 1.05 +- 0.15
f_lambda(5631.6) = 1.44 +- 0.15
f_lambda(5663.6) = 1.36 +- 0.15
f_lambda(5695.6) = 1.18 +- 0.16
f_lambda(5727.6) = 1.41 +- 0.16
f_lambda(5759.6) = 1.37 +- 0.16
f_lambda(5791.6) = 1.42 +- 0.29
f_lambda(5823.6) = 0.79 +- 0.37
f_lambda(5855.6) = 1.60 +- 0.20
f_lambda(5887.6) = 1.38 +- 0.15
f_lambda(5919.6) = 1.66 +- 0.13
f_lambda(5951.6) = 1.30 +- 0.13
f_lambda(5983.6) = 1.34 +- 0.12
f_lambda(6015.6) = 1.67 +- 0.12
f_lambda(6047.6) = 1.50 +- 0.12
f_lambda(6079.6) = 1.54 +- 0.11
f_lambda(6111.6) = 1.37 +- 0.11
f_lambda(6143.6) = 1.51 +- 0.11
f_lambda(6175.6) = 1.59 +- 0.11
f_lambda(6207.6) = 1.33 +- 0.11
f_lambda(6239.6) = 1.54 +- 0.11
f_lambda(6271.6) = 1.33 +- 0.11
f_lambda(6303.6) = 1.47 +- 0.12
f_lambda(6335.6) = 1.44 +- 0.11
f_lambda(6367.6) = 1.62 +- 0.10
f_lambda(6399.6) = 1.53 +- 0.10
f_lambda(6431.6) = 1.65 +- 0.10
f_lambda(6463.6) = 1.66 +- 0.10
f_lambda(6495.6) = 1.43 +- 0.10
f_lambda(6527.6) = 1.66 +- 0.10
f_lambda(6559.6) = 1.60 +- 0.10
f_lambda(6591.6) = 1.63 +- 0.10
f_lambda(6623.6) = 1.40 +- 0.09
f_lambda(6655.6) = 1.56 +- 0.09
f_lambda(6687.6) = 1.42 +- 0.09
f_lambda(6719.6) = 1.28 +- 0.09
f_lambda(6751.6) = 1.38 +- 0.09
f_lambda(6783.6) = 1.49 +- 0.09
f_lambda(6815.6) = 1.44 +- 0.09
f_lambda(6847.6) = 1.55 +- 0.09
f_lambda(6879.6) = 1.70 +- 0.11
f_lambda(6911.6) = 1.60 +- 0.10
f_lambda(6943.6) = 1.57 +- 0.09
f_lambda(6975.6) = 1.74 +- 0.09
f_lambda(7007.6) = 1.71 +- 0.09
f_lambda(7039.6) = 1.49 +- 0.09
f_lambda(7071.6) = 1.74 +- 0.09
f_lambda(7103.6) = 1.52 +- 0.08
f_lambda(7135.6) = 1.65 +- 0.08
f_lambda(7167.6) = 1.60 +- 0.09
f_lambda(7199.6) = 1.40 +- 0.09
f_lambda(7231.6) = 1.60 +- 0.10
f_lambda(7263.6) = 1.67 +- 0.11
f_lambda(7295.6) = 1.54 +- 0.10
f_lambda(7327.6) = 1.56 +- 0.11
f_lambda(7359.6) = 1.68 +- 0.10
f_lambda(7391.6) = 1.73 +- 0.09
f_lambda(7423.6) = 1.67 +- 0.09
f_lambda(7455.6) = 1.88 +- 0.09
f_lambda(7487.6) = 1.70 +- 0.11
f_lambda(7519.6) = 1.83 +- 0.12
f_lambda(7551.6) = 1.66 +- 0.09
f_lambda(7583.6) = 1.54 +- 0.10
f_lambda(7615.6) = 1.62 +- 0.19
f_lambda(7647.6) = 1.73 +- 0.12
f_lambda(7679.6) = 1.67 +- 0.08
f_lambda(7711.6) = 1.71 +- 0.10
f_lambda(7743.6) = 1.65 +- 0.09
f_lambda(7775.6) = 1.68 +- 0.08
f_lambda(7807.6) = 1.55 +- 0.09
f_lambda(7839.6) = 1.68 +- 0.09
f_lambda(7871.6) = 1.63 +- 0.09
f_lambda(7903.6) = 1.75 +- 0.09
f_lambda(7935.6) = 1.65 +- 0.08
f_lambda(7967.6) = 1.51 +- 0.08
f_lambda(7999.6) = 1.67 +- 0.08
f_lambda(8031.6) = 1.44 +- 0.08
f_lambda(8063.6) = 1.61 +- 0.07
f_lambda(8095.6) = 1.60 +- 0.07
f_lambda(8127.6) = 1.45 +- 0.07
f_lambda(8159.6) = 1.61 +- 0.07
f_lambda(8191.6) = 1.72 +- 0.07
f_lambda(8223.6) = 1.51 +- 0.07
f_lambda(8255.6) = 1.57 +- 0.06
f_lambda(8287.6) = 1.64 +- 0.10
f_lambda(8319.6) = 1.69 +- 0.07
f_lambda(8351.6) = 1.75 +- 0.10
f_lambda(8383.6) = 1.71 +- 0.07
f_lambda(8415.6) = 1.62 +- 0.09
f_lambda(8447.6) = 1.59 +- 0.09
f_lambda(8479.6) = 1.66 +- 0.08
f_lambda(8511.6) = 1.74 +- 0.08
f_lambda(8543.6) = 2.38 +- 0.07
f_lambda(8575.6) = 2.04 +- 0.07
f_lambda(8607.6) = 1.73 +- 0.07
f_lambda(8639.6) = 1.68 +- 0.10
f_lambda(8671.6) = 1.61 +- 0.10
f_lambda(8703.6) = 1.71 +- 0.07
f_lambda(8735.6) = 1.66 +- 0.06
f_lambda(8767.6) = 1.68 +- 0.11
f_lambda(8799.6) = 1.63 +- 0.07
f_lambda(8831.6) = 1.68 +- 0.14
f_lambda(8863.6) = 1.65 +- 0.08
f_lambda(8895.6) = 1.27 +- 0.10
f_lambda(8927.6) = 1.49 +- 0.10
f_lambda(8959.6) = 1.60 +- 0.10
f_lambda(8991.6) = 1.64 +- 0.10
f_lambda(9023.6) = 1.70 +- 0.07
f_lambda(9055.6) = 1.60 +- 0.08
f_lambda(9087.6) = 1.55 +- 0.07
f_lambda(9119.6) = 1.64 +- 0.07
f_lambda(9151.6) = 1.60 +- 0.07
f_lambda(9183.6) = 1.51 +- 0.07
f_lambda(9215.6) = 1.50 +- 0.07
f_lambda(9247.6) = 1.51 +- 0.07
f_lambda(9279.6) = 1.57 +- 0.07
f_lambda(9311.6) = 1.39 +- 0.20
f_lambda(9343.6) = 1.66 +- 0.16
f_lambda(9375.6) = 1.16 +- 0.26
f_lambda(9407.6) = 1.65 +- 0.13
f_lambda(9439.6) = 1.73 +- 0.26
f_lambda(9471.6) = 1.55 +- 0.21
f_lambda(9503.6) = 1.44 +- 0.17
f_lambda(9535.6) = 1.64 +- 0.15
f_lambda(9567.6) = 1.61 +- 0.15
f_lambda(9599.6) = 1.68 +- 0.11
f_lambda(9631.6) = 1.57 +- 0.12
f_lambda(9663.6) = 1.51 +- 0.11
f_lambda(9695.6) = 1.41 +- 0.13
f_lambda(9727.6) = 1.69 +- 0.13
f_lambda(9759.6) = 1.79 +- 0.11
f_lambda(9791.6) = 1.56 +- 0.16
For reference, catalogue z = 0.301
